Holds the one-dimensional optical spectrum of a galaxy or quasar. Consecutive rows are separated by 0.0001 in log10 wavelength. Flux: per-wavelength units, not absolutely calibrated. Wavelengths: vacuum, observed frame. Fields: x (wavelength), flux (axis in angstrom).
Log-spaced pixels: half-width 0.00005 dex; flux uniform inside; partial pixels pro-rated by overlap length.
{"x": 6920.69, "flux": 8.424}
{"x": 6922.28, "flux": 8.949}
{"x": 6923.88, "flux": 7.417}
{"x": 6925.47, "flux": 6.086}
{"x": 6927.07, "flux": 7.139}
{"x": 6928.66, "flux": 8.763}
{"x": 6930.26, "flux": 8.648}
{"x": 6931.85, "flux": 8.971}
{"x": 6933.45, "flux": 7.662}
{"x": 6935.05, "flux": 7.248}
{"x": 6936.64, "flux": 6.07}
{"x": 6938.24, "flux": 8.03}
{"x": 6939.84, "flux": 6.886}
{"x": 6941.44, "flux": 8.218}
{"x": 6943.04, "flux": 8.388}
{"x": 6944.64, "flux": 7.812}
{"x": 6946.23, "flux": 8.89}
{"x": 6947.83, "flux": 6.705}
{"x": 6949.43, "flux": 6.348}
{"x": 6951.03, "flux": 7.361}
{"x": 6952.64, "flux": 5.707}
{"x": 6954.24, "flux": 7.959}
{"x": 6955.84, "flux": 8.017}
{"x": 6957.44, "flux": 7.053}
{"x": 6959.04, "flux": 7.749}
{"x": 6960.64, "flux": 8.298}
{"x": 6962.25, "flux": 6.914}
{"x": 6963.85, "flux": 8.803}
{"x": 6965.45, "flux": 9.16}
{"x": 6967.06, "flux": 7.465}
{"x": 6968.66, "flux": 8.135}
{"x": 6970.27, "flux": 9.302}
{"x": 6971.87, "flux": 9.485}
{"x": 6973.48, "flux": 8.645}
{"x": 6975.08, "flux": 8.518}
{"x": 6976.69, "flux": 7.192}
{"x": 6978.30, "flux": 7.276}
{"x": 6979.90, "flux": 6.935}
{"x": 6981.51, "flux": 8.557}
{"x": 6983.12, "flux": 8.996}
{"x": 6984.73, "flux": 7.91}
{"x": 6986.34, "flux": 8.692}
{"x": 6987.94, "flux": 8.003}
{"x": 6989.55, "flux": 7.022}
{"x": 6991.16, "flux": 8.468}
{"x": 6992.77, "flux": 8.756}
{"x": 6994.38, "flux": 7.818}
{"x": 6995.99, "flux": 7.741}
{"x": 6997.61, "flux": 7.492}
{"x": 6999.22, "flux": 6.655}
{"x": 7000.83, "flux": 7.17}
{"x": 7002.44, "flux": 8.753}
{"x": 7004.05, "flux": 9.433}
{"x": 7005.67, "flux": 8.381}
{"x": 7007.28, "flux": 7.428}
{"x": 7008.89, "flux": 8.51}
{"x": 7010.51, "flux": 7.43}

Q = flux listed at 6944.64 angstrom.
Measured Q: 7.812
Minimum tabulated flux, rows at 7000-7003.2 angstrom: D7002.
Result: 7.17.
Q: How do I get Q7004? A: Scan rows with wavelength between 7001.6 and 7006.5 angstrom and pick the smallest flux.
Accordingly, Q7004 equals 8.381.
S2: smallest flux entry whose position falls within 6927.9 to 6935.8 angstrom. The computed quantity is 7.248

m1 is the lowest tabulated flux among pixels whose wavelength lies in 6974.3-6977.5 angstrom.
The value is 7.192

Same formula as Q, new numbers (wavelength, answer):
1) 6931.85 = 8.971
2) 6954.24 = 7.959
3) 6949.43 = 6.348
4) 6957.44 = 7.053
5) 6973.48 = 8.645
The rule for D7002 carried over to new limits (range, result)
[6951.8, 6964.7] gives 5.707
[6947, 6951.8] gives 6.348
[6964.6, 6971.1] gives 7.465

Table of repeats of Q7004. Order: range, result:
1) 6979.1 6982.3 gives 6.935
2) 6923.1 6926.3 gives 6.086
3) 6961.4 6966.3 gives 6.914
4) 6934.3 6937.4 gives 6.07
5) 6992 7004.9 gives 6.655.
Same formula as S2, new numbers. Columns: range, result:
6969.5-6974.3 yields 8.645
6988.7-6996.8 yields 7.022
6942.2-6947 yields 7.812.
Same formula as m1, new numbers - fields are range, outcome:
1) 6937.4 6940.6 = 6.886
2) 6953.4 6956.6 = 7.959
